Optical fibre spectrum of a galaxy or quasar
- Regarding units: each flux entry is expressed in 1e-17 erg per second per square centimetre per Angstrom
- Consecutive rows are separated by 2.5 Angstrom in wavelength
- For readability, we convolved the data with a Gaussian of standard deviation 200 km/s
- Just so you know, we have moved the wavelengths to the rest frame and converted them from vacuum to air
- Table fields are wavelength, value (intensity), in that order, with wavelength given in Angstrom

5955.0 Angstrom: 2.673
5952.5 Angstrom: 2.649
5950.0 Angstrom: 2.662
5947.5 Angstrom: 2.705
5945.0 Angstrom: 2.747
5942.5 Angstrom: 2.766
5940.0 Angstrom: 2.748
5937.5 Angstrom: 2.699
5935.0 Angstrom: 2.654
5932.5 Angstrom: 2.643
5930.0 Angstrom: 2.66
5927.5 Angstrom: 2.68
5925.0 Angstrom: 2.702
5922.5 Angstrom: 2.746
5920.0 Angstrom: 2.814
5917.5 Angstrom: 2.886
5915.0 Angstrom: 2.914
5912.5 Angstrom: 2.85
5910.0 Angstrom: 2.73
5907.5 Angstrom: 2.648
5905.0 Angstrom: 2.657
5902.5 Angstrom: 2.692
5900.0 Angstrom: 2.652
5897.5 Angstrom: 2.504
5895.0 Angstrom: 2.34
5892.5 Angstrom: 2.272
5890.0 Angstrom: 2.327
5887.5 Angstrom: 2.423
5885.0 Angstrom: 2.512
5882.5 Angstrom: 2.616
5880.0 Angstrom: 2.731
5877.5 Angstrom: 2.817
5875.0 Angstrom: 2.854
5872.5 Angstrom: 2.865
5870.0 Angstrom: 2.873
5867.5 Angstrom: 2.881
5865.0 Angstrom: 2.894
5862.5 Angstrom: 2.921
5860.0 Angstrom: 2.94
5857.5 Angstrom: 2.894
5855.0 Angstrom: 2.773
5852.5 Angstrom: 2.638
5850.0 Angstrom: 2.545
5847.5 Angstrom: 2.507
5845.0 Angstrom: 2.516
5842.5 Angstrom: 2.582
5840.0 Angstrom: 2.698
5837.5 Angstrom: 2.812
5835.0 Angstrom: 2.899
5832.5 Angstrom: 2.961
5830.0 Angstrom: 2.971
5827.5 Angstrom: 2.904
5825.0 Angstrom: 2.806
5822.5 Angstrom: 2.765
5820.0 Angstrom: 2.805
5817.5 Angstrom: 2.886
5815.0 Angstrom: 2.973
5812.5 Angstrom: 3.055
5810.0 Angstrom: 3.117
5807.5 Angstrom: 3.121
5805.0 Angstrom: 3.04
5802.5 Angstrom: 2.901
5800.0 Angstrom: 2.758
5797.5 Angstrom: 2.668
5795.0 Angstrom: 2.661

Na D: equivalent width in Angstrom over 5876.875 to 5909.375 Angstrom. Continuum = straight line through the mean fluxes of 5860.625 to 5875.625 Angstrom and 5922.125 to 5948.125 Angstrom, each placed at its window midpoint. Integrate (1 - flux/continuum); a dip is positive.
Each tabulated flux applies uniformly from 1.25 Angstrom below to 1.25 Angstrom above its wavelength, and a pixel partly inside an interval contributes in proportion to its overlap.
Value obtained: 3.1 Angstrom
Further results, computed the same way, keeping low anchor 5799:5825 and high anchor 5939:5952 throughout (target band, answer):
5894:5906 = 0.95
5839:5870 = 1.40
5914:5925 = -0.24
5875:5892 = 1.47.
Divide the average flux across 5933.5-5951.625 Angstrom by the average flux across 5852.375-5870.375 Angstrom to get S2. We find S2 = 0.9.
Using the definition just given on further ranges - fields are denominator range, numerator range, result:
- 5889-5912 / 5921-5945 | 1.06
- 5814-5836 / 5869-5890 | 0.93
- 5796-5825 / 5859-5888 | 0.96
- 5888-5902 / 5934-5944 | 1.12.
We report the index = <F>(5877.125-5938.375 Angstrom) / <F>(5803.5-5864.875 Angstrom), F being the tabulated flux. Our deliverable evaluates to 0.9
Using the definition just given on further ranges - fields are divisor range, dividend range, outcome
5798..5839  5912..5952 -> 0.94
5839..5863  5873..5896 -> 0.95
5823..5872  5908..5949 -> 0.98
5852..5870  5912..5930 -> 0.97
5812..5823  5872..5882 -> 0.97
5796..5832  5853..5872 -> 0.99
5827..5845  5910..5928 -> 1.00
